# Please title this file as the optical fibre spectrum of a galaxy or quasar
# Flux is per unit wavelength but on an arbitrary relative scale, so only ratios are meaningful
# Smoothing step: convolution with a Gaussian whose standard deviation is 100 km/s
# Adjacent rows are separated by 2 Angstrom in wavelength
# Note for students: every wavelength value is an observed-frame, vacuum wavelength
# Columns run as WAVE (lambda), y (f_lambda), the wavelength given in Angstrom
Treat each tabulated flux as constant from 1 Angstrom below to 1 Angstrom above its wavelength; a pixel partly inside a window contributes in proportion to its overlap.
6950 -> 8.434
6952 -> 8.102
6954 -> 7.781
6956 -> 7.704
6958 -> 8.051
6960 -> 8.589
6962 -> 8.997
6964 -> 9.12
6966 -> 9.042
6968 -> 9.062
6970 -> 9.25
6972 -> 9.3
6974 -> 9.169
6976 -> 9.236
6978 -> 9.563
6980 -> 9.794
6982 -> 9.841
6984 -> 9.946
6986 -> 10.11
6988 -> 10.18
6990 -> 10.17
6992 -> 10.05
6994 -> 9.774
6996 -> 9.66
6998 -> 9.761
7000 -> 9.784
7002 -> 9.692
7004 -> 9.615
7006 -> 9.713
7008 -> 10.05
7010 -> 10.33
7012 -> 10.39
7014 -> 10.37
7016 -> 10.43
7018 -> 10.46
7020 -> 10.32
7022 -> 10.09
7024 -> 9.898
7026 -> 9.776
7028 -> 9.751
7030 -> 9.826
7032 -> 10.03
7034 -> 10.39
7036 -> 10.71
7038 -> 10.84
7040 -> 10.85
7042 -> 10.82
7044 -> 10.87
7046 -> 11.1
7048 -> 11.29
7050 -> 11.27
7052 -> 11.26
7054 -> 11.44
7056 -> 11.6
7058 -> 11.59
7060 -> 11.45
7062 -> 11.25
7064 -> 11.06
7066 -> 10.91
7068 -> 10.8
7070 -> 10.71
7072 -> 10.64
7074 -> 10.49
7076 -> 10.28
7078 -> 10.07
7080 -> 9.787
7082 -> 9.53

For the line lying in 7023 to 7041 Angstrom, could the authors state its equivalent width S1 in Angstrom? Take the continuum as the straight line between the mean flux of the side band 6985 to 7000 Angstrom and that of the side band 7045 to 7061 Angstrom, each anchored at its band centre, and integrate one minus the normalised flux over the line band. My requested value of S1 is 1.1 Angstrom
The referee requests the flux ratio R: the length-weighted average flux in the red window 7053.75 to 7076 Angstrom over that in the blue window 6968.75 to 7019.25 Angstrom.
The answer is 1.12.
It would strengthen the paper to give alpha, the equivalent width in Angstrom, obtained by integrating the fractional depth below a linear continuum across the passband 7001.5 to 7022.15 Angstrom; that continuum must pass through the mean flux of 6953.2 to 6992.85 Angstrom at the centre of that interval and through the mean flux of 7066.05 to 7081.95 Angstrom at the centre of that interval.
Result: -1.0 Angstrom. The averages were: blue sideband 9.25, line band 10.1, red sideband 10.4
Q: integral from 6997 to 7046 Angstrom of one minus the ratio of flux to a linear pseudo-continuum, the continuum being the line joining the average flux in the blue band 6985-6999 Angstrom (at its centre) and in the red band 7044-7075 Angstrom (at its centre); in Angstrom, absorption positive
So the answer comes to 1.16 Angstrom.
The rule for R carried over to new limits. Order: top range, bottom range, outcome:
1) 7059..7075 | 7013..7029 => 1.08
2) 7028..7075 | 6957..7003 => 1.15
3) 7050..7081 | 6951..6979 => 1.24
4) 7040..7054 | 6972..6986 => 1.16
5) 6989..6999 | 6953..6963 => 1.20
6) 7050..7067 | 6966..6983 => 1.21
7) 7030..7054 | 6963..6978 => 1.18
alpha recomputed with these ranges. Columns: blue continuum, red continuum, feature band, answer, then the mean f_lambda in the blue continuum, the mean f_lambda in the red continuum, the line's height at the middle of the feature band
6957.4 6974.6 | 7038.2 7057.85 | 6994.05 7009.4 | 0.2 Angstrom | 8.97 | 11.2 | 9.93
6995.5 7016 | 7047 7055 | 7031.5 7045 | 0.3 Angstrom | 9.97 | 11.3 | 10.9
